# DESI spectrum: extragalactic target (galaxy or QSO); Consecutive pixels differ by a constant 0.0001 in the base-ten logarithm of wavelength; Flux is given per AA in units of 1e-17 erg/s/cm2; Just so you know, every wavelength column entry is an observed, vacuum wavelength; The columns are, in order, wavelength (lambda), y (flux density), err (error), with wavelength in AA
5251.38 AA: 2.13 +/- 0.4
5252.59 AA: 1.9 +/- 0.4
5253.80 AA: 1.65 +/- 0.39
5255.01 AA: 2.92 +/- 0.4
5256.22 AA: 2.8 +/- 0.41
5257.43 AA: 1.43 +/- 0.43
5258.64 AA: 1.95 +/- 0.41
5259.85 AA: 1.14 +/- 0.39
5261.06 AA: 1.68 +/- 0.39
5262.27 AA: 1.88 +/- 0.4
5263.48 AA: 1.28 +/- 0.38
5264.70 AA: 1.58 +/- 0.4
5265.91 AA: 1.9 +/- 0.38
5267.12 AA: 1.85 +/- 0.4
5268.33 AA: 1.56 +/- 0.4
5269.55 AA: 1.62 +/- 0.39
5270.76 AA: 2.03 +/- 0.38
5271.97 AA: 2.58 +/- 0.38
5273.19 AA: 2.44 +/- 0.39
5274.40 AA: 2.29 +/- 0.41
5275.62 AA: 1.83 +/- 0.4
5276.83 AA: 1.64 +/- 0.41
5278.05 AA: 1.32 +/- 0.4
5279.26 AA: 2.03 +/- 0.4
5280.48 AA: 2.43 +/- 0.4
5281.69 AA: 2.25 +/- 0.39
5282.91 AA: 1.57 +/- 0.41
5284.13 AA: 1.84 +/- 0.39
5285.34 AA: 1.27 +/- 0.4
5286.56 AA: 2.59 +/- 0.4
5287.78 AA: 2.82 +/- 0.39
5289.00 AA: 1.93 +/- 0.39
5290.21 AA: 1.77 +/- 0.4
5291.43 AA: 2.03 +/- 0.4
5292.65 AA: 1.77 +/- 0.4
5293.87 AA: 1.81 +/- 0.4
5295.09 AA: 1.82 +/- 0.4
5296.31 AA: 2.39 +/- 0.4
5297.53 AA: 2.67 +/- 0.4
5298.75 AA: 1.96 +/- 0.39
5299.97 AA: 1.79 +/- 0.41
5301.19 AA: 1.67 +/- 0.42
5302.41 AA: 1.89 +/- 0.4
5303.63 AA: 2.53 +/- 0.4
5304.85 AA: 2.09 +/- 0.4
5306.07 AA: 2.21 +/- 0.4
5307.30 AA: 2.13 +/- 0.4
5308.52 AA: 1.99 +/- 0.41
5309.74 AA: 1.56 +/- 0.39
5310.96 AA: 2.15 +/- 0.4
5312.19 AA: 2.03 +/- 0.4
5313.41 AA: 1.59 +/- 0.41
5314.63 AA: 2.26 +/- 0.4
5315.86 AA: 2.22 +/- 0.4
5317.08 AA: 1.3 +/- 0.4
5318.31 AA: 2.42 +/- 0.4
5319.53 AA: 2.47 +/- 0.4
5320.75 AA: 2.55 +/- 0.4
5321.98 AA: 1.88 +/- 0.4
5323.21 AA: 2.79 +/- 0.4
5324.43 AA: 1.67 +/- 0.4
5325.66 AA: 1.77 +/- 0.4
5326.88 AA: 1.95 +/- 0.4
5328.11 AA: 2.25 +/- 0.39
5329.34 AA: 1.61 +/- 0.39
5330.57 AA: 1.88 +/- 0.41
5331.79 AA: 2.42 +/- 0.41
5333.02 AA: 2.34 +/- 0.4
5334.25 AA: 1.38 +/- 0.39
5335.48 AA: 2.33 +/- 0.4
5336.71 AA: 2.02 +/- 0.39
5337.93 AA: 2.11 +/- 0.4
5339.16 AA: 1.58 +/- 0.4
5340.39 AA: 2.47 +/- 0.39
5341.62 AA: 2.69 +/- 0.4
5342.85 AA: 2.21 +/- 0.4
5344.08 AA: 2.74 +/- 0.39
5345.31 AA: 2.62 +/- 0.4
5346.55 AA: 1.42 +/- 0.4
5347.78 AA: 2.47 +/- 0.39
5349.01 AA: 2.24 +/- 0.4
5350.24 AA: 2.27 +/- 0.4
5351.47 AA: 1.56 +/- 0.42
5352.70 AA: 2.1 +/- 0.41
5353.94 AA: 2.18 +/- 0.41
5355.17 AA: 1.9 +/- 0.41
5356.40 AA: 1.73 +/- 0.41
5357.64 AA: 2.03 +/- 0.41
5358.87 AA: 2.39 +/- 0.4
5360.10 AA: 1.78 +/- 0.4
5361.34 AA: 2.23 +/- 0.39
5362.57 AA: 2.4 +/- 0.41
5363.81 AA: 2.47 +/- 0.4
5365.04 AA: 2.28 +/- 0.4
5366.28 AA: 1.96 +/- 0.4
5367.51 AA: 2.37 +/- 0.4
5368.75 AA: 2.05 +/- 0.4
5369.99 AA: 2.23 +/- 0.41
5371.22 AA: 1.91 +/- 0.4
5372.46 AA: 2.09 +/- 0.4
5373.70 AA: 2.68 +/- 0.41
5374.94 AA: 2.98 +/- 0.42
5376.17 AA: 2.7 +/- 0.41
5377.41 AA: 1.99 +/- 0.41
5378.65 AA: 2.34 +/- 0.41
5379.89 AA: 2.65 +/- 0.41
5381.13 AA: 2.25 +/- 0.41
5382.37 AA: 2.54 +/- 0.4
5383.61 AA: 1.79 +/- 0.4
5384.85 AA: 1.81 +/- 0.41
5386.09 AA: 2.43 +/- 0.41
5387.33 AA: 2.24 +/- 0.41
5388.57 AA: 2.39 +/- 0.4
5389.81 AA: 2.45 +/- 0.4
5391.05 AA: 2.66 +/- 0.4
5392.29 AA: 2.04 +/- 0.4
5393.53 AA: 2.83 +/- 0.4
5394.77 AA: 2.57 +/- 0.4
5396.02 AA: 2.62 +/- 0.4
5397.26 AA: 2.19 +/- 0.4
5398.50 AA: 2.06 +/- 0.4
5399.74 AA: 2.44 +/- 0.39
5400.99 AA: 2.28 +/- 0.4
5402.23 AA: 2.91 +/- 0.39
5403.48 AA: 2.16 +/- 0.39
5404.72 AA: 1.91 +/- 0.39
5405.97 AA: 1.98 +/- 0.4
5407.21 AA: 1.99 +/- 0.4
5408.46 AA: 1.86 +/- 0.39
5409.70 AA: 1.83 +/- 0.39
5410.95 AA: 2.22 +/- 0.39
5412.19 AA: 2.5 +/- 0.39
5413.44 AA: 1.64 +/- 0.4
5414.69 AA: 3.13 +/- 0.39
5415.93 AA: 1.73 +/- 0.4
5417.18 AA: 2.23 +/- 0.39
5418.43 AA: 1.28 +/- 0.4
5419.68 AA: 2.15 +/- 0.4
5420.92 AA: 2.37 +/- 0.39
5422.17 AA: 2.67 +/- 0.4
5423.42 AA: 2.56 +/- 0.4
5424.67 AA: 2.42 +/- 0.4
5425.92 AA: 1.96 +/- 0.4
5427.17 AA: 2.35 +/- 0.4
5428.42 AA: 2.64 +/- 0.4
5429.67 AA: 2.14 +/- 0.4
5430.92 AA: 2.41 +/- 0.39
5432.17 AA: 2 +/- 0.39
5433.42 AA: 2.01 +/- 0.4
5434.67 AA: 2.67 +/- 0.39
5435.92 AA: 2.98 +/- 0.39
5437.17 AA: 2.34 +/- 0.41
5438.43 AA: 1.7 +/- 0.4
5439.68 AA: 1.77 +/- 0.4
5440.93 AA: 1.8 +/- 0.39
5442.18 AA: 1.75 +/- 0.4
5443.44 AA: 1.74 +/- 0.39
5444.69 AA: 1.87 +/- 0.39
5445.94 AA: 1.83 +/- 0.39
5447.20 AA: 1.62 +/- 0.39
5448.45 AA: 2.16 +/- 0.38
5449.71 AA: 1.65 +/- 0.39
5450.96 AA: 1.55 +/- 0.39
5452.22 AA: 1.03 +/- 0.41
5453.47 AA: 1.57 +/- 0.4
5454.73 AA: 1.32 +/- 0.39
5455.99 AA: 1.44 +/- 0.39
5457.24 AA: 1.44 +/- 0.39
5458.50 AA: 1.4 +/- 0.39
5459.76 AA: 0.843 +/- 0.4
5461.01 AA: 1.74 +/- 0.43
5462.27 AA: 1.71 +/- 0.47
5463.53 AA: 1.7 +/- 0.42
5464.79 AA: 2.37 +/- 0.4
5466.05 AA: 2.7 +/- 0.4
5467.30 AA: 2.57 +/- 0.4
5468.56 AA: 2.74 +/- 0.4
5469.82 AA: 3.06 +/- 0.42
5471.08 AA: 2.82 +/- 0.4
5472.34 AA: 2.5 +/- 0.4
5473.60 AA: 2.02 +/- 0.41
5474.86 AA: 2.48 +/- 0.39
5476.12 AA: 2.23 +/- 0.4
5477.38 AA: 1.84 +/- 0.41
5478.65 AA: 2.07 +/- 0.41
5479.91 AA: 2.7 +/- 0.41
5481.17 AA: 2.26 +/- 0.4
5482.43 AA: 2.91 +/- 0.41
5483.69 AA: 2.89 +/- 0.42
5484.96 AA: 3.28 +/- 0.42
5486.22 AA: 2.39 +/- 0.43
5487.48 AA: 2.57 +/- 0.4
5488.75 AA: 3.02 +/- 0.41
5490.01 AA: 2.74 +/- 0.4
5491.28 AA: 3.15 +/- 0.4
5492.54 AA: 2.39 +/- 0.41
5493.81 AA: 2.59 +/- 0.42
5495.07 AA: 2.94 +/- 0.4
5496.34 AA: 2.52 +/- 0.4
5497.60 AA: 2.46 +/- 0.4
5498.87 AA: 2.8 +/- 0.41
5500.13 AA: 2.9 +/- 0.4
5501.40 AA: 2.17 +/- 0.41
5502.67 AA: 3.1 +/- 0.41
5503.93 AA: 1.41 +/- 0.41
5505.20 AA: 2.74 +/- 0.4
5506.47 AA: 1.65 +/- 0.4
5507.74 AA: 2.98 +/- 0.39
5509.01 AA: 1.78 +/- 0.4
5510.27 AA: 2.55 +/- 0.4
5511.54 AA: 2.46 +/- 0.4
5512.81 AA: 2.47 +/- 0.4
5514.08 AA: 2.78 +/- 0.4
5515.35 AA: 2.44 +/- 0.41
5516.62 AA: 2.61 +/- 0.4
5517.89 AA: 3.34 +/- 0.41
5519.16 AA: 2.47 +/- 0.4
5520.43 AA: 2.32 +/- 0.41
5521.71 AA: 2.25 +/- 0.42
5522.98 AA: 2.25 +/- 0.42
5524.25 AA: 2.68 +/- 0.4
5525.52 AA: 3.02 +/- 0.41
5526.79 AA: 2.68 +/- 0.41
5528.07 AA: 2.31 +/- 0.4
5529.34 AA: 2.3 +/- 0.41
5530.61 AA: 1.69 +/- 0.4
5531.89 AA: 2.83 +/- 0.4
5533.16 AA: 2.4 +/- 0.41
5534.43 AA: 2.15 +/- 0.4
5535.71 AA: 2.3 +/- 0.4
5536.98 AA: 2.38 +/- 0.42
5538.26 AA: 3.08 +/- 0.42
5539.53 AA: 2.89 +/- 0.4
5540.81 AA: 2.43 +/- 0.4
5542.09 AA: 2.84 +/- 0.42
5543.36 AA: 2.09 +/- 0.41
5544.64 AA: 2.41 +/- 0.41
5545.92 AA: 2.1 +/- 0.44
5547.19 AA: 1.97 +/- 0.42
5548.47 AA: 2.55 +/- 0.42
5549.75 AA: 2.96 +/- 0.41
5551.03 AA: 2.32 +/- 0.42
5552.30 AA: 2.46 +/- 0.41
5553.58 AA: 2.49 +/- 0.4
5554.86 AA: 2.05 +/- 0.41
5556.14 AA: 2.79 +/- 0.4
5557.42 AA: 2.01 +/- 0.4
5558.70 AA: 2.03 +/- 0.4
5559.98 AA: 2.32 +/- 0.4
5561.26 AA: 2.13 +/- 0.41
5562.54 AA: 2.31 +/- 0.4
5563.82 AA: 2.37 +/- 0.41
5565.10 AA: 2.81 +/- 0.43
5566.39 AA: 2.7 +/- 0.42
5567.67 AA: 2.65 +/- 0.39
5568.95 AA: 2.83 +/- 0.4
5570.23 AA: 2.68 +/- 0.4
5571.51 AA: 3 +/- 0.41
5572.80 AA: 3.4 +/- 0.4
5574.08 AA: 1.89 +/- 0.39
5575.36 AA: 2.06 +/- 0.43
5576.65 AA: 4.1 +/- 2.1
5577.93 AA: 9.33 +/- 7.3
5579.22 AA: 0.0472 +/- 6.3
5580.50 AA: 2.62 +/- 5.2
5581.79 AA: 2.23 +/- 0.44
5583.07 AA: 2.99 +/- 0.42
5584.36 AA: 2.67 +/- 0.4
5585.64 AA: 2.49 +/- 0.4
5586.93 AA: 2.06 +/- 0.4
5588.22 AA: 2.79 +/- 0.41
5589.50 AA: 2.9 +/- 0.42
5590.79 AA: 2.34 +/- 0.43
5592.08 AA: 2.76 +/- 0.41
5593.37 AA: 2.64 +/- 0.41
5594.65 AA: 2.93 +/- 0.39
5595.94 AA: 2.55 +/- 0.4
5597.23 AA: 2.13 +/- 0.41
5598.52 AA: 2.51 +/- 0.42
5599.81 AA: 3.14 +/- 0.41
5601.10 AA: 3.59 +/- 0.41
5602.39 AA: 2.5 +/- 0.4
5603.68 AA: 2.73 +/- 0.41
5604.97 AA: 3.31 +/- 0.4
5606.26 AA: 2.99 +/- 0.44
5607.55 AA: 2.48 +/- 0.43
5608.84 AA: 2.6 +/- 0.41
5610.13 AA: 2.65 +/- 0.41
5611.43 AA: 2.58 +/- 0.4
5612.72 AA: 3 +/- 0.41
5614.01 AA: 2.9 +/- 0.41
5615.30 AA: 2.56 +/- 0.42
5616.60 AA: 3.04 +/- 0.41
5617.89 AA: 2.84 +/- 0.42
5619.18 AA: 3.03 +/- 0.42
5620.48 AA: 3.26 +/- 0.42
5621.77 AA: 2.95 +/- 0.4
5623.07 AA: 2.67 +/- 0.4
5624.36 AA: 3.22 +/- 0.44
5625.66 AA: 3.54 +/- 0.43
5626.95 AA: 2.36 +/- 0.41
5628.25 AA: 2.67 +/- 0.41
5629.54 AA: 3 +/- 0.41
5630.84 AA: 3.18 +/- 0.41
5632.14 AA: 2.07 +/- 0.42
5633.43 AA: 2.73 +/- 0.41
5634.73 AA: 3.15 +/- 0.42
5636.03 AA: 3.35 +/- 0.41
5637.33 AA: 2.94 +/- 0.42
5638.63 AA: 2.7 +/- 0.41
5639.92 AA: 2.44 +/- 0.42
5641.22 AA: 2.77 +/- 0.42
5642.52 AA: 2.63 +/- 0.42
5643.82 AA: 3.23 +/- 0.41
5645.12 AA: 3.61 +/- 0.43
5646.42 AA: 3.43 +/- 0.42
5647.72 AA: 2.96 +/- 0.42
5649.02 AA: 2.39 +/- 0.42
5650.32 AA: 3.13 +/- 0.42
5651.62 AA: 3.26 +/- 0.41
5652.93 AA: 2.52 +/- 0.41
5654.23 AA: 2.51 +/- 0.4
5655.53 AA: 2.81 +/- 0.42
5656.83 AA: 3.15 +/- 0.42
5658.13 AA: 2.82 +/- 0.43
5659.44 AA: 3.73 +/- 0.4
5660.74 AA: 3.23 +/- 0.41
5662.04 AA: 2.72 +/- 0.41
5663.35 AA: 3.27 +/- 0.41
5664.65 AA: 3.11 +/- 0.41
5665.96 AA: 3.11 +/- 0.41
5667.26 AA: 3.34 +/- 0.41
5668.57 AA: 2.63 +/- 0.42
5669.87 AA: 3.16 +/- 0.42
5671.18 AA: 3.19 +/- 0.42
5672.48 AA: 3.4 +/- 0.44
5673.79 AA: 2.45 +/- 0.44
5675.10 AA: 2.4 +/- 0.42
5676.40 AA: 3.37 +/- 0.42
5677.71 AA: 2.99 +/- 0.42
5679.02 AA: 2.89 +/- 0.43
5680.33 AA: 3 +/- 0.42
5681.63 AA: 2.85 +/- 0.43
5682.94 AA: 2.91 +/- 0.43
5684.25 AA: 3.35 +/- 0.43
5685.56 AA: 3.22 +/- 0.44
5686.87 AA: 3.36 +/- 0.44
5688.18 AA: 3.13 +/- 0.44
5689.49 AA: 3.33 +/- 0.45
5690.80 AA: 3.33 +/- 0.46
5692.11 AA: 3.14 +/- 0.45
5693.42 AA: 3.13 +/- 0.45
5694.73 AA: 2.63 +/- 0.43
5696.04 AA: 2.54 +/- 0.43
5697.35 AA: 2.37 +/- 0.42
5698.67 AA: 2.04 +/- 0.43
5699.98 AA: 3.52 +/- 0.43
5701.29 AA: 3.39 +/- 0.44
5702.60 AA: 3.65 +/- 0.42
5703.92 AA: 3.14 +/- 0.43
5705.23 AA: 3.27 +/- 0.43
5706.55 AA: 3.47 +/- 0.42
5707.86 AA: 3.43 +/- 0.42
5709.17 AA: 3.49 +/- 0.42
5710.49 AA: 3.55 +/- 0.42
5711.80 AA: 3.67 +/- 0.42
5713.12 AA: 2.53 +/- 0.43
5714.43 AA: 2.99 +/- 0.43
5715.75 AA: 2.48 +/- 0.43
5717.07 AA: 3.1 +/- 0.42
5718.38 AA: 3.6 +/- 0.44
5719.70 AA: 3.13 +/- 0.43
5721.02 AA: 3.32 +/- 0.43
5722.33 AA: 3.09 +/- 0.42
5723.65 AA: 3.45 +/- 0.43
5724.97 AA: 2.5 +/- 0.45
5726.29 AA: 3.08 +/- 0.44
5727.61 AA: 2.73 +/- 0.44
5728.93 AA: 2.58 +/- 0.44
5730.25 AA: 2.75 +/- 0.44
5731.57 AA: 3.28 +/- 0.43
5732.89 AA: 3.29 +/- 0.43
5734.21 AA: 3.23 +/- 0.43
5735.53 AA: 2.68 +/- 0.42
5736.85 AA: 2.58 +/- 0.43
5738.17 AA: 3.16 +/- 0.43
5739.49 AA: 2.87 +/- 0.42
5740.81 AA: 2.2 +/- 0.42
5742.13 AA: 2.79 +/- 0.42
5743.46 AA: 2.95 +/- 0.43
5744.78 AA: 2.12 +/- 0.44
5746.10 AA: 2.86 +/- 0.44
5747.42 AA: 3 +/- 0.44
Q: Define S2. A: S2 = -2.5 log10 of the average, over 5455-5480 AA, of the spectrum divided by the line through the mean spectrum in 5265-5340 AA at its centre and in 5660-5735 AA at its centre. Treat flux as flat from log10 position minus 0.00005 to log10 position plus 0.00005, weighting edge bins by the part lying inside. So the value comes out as 0.17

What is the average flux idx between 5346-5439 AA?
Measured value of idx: 2.24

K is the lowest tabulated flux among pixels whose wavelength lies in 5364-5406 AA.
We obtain 1.79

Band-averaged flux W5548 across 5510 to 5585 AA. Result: 2.6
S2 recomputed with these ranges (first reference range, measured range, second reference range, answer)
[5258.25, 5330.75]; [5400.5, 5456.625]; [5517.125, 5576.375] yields 0.10 mag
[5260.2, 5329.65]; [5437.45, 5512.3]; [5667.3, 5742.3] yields 0.11 mag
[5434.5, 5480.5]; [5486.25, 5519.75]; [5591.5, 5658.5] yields -0.16 mag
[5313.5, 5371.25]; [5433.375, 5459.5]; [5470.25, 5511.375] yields 0.33 mag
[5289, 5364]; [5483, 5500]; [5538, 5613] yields -0.12 mag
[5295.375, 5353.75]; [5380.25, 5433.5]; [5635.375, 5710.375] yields 0.03 mag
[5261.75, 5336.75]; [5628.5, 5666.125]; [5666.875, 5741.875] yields -0.02 mag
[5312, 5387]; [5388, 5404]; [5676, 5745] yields -0.07 mag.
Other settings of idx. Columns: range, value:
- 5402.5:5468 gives 1.99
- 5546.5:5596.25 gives 2.67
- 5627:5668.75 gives 2.95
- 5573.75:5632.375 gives 2.86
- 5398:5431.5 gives 2.22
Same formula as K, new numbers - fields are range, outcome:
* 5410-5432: 1.28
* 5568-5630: 0.0472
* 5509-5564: 1.69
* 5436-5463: 0.843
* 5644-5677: 2.39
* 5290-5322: 1.3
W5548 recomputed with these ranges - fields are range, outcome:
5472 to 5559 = 2.49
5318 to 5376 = 2.17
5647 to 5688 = 3.01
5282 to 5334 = 2.04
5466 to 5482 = 2.46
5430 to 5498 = 2.19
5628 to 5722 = 3.04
